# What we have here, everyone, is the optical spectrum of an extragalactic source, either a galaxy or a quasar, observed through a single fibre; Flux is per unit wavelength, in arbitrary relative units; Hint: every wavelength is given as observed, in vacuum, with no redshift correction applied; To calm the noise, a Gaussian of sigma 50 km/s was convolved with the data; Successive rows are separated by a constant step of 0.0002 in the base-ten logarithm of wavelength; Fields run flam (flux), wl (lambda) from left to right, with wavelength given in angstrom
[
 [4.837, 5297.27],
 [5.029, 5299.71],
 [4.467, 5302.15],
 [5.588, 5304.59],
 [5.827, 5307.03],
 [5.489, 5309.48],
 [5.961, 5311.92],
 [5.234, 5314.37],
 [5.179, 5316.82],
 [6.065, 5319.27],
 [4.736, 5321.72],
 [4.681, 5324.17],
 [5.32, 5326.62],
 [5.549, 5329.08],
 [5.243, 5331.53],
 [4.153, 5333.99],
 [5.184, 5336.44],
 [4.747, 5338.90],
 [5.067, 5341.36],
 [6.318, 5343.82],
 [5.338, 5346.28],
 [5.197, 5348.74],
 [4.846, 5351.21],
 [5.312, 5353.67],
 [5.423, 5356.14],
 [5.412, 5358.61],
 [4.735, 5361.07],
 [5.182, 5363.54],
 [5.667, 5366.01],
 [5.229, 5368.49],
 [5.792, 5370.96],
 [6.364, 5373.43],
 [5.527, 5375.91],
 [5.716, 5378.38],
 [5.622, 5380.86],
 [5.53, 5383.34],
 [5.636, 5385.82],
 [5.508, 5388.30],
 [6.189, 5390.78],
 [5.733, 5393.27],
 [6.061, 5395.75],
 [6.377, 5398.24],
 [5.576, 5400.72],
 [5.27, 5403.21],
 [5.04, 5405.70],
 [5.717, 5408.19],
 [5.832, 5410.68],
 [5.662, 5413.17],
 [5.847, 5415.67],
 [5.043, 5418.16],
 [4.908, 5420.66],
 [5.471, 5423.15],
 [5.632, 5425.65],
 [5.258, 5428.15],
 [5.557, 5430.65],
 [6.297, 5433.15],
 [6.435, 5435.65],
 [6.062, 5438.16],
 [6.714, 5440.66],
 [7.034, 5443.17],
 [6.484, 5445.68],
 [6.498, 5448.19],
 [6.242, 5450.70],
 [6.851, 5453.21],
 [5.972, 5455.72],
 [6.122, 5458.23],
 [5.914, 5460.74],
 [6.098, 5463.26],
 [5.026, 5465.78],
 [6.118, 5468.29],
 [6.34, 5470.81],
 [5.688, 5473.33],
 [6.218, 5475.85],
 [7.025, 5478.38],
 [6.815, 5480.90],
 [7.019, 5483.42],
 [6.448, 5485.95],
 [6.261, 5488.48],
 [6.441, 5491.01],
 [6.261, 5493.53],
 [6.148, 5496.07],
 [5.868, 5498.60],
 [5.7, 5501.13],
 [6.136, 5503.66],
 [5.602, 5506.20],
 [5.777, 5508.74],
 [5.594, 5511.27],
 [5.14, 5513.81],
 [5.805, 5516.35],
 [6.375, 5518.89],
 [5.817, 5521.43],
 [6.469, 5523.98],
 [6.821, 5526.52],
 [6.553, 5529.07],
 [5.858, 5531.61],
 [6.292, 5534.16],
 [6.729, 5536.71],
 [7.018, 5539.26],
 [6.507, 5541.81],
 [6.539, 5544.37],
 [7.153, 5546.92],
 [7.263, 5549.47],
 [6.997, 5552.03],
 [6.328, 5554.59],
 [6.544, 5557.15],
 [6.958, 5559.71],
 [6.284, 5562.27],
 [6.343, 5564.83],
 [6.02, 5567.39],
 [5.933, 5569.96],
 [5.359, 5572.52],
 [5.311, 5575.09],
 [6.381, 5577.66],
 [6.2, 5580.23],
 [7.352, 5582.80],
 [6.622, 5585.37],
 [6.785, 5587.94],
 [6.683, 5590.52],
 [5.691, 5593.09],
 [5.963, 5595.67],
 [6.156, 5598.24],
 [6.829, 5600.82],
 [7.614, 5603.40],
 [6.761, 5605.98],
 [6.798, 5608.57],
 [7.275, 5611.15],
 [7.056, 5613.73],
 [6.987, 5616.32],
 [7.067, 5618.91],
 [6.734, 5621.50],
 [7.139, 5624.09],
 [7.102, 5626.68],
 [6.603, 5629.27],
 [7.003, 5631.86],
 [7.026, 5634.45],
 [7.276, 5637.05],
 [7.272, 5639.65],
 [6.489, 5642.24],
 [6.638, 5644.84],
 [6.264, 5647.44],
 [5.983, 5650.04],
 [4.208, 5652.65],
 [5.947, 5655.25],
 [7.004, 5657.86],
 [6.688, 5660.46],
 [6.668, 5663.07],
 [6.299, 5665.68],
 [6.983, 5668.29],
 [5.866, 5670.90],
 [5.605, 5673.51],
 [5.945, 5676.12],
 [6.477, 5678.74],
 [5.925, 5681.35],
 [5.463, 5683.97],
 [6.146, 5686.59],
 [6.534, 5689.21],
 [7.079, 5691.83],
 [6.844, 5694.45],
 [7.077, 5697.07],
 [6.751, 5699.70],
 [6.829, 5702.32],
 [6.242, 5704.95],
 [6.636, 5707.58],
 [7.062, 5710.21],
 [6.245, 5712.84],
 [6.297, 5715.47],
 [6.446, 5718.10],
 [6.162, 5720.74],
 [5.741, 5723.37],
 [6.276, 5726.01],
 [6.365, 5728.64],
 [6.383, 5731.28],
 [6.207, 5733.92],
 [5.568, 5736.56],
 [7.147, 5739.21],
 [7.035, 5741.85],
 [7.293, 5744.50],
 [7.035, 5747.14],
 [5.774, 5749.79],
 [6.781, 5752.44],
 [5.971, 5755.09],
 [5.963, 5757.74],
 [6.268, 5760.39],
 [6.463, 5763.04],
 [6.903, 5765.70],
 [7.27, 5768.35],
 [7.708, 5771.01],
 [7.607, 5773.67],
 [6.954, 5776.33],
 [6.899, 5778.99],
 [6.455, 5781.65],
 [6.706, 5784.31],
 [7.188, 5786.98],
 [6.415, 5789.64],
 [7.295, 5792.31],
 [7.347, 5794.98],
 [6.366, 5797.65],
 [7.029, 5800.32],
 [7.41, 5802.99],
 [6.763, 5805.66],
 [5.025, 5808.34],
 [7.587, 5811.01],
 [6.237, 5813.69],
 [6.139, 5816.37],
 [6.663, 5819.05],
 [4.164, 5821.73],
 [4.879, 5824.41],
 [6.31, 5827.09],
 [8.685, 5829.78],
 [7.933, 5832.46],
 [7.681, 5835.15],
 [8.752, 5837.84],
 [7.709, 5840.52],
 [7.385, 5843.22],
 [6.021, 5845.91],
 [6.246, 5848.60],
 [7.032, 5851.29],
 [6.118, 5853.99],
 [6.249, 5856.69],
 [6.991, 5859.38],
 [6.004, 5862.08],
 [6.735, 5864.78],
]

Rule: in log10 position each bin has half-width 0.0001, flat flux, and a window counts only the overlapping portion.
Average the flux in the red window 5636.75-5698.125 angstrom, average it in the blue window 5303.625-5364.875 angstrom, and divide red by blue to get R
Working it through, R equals 1.20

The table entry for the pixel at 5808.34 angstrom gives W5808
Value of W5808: 5.025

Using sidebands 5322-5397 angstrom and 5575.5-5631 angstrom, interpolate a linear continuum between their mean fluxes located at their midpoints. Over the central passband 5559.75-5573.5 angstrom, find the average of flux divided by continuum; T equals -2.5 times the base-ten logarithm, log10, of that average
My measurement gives 0.08 mag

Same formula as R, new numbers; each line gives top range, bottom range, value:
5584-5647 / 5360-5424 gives 1.22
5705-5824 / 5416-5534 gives 1.08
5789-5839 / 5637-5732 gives 1.06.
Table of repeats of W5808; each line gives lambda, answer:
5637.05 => 7.276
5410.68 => 5.832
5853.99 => 6.118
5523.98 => 6.469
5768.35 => 7.27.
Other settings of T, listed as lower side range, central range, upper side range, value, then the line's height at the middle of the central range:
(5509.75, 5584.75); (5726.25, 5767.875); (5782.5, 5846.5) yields 0.04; 6.71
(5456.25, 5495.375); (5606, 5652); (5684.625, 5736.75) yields -0.07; 6.38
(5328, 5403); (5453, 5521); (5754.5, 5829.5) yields -0.05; 5.8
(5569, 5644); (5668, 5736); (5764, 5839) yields 0.07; 6.77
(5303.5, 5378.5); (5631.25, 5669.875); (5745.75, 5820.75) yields -0.03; 6.3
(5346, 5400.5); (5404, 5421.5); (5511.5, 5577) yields 0.06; 5.74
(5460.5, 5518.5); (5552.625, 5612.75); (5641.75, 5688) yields -0.06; 6.11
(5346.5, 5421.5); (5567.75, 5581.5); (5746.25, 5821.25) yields 0.04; 6.08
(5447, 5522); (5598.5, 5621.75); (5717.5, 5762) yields -0.12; 6.24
